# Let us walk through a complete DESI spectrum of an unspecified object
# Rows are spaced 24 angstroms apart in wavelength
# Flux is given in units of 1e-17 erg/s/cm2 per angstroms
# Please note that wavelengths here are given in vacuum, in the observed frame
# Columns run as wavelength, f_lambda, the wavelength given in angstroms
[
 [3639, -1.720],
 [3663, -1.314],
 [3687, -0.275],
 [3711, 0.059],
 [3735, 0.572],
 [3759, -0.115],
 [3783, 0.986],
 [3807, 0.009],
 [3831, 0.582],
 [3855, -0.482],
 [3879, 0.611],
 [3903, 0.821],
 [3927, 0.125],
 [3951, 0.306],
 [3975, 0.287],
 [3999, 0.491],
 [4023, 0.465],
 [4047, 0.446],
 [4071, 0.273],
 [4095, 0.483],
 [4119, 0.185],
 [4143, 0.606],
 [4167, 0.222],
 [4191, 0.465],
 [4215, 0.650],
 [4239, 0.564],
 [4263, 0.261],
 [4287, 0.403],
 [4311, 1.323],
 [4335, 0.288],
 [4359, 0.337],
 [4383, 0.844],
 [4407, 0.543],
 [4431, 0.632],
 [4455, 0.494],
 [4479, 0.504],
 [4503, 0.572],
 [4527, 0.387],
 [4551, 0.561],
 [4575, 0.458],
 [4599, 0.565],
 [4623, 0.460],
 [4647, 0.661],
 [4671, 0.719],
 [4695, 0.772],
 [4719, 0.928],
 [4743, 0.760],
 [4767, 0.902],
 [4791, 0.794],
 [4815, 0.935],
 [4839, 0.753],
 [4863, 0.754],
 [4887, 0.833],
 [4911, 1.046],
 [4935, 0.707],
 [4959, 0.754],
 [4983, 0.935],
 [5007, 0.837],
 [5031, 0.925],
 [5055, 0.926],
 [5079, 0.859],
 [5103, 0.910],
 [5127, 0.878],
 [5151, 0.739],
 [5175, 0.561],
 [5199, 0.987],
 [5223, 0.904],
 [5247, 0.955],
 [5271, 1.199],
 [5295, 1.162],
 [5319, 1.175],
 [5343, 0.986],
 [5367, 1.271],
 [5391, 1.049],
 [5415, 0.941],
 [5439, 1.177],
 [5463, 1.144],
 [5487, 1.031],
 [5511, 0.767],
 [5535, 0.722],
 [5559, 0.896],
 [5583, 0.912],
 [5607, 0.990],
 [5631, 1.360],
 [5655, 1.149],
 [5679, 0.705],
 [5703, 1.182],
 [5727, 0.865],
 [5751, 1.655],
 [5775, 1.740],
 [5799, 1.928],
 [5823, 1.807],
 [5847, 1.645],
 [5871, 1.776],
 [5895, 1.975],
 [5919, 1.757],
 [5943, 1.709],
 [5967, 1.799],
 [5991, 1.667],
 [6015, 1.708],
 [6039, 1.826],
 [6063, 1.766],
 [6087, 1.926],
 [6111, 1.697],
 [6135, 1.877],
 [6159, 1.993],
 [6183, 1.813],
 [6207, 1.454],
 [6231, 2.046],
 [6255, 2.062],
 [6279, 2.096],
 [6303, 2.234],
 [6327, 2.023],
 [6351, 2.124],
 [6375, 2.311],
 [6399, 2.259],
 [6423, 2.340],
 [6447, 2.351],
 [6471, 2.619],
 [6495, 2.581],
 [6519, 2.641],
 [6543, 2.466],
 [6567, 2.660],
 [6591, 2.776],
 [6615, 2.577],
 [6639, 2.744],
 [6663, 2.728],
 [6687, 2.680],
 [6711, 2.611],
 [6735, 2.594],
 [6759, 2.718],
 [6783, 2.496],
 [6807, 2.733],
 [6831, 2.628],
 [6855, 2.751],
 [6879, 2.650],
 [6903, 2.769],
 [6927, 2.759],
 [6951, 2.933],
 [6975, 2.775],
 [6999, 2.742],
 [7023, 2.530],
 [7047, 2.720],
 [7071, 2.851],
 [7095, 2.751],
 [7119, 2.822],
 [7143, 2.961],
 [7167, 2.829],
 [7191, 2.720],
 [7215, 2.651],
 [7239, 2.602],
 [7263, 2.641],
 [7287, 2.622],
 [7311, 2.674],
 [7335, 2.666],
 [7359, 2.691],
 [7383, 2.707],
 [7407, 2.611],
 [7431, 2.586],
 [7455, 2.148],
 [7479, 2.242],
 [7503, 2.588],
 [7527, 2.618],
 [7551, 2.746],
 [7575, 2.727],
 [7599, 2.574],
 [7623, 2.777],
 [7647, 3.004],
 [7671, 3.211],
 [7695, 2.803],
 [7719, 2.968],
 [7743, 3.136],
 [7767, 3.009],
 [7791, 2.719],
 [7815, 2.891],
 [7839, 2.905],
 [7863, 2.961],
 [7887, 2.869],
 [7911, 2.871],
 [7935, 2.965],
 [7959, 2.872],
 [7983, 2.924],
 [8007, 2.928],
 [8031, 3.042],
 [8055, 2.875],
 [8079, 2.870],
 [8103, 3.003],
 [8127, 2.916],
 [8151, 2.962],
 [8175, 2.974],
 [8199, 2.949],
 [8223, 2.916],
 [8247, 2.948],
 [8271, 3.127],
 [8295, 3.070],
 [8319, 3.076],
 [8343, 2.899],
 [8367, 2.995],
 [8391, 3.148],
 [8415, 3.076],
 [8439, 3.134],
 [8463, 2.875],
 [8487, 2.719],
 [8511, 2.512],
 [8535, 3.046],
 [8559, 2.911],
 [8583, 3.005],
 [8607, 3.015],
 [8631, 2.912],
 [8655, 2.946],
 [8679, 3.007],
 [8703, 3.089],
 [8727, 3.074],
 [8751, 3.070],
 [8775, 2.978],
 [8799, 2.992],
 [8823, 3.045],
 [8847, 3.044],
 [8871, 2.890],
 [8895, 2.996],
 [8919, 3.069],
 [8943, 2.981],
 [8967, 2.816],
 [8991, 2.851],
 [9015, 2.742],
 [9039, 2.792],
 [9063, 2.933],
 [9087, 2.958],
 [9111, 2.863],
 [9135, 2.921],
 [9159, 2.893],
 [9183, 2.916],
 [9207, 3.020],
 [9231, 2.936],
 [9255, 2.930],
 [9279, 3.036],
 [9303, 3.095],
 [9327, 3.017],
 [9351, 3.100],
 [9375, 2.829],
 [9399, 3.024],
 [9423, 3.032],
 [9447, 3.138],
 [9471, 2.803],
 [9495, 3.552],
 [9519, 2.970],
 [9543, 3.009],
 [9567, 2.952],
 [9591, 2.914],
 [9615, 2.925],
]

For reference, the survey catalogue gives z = 0.44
